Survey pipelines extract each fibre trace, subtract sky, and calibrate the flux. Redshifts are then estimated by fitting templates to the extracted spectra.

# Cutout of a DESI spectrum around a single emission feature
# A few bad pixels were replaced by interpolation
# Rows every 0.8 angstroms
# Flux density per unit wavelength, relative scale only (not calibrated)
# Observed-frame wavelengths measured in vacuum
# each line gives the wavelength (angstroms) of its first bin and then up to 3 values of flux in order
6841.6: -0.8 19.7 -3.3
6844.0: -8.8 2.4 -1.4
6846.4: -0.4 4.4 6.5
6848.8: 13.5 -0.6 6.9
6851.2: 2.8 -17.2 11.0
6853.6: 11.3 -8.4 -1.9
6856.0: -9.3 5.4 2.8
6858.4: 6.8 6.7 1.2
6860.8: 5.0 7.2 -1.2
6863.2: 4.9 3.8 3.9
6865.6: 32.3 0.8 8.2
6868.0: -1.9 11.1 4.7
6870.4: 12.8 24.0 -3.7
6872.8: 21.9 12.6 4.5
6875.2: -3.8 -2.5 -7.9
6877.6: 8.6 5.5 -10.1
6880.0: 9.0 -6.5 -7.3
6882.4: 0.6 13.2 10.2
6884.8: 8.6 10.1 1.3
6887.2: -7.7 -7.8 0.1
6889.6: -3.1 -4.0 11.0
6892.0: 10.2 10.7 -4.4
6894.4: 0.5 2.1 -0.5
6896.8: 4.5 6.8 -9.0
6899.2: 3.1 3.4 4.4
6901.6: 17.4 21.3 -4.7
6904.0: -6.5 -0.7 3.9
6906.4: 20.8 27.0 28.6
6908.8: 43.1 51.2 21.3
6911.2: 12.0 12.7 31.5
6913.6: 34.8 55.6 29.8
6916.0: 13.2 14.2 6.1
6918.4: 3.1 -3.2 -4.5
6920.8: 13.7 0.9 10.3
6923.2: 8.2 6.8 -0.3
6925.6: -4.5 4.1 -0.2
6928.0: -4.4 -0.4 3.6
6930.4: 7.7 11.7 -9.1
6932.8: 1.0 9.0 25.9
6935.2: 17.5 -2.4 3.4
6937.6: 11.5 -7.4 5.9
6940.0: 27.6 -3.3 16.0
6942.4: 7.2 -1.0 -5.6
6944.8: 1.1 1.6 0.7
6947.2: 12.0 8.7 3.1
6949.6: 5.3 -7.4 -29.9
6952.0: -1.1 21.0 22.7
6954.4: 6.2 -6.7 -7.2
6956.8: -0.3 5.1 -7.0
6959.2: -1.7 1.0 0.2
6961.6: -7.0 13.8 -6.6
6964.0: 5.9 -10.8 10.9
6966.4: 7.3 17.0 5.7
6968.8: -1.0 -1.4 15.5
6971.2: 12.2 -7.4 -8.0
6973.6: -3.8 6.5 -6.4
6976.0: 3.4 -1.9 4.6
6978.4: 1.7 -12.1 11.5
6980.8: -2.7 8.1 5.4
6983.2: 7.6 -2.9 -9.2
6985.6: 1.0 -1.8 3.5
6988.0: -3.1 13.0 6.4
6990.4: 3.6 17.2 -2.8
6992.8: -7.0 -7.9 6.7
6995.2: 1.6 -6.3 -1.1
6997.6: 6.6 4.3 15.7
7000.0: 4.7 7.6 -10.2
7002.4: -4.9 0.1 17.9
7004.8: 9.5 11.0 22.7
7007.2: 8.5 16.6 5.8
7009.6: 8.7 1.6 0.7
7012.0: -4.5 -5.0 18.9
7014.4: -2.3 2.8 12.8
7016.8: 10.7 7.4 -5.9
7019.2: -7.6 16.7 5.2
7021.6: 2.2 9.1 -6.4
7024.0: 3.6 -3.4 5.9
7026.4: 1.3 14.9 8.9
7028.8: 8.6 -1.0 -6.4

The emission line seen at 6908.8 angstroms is [O II] 3727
